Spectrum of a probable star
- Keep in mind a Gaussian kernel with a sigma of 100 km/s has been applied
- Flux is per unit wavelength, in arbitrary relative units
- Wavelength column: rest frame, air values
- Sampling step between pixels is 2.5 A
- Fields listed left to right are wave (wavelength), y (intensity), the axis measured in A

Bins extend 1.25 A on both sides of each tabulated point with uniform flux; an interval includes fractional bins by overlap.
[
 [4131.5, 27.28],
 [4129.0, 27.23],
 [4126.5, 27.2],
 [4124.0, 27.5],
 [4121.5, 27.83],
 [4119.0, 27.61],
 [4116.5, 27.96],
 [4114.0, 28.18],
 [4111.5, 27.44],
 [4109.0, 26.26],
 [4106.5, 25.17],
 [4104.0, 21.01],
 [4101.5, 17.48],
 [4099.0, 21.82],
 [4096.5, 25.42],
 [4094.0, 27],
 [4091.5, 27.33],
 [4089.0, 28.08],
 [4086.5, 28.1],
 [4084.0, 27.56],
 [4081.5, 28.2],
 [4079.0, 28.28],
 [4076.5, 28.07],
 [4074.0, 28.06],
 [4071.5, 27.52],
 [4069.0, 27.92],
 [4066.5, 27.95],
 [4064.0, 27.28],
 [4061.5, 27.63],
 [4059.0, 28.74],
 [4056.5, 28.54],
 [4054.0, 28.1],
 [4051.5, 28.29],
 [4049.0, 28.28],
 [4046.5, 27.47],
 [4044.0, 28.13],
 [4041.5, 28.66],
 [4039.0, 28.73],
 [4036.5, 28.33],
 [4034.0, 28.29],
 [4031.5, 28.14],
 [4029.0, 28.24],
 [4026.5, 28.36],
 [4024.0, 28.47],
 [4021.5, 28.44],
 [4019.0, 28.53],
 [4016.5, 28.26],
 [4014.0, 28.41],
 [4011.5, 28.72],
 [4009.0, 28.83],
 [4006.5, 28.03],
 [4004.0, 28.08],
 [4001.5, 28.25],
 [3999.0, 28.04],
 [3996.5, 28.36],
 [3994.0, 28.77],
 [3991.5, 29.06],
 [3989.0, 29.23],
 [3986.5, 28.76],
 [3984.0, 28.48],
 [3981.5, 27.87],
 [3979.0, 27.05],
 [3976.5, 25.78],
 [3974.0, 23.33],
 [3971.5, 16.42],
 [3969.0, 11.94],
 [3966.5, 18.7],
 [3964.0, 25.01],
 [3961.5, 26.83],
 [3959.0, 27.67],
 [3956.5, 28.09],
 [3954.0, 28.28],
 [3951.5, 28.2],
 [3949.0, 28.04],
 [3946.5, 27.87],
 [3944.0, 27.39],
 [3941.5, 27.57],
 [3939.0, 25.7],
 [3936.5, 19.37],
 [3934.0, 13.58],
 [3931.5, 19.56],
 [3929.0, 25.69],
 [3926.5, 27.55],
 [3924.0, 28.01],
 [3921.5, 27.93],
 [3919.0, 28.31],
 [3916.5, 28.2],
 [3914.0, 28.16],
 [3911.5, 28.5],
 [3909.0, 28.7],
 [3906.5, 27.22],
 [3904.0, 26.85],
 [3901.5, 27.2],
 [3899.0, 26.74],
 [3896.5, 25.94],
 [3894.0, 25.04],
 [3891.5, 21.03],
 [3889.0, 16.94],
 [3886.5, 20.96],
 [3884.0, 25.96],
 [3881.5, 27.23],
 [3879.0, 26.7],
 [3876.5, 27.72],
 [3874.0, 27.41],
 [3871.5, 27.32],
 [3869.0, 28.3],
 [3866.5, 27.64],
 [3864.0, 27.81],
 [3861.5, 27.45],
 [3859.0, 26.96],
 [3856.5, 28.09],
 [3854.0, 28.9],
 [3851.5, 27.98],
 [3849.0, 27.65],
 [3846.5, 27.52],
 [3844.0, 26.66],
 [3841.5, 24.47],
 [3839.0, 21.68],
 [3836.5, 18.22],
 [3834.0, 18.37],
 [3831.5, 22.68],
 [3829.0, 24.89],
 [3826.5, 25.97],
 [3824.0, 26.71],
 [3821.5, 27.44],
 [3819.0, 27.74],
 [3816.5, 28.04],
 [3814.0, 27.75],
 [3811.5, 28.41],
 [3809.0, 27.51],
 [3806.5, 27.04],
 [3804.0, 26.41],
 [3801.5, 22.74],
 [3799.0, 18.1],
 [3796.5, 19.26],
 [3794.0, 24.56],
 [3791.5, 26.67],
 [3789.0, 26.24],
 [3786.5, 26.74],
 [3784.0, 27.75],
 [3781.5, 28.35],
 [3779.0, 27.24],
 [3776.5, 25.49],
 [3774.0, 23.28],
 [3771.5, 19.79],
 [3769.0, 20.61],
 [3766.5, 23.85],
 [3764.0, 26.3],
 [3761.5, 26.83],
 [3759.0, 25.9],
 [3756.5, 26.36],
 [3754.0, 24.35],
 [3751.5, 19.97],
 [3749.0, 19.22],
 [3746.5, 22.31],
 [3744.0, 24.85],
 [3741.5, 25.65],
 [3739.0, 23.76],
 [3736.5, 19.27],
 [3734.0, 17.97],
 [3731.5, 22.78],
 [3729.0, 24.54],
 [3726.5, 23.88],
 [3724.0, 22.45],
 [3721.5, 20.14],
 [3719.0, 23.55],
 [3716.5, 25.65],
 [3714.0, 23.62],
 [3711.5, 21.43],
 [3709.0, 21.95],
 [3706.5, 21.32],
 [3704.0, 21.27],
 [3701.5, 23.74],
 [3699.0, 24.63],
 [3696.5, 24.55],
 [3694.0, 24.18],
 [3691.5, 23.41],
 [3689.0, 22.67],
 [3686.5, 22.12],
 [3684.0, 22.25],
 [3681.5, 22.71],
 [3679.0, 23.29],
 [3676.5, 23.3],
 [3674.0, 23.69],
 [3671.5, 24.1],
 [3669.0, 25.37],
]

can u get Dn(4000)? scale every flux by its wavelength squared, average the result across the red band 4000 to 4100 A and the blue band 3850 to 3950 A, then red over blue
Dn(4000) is 1.15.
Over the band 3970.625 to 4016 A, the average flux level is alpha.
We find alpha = 27.4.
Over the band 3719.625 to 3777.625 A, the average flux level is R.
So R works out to 23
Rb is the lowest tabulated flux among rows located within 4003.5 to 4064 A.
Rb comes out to 27.28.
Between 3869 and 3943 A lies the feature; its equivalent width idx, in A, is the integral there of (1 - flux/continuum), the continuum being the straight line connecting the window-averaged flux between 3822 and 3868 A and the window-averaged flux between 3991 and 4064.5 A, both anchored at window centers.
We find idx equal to 2.8 A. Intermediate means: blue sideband 25.6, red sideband 28.3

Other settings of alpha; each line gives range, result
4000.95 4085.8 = 28.2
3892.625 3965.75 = 26.3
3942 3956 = 27.9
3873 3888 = 25.8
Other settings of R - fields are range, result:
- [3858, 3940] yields 25.7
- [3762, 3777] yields 23.3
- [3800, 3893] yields 25.7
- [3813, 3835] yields 25.6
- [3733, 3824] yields 24.6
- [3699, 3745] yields 22.7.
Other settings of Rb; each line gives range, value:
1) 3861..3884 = 25.96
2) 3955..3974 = 11.94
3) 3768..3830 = 18.1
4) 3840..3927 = 16.94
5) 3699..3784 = 17.97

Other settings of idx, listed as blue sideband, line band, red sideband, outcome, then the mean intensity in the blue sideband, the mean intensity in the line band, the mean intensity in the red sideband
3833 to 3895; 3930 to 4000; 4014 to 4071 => 4.8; 25.4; 25.2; 28.2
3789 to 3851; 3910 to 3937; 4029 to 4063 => 1.3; 24.9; 25.2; 28.2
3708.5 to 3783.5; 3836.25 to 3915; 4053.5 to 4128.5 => -4.7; 23.4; 26.2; 26.8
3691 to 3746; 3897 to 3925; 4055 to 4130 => -3.2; 22.9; 27.8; 26.8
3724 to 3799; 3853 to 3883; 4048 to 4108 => -3.4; 23.8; 27.6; 26.7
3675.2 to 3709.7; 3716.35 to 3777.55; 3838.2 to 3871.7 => 3.2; 23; 23.1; 27.1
